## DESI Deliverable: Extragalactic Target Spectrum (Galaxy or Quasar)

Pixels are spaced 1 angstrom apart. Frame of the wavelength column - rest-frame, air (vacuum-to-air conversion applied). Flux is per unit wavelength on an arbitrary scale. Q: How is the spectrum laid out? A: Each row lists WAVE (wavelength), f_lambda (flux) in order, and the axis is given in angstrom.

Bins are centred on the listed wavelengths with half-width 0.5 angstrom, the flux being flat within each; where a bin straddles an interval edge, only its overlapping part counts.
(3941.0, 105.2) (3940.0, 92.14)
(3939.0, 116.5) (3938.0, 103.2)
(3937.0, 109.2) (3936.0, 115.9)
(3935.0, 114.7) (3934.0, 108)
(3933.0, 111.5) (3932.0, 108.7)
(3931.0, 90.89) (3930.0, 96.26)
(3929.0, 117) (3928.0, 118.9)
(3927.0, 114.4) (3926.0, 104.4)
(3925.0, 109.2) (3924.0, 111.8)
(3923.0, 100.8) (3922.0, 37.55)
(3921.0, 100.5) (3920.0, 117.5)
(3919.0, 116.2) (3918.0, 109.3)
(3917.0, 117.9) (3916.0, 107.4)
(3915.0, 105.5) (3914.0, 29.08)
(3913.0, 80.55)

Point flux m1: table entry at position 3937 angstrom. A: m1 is 109.2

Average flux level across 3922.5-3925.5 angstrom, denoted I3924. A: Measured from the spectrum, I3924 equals 107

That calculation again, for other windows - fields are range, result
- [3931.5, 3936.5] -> 112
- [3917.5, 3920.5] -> 114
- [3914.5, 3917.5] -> 110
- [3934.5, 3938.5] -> 111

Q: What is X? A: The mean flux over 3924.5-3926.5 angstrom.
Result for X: 107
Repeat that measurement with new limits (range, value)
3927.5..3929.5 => 118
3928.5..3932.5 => 103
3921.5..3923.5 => 69.2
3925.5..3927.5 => 109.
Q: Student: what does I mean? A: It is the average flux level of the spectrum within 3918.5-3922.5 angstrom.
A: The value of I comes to 92.9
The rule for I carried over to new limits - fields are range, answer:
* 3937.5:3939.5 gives 110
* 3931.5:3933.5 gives 110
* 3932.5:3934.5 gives 110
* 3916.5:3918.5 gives 114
